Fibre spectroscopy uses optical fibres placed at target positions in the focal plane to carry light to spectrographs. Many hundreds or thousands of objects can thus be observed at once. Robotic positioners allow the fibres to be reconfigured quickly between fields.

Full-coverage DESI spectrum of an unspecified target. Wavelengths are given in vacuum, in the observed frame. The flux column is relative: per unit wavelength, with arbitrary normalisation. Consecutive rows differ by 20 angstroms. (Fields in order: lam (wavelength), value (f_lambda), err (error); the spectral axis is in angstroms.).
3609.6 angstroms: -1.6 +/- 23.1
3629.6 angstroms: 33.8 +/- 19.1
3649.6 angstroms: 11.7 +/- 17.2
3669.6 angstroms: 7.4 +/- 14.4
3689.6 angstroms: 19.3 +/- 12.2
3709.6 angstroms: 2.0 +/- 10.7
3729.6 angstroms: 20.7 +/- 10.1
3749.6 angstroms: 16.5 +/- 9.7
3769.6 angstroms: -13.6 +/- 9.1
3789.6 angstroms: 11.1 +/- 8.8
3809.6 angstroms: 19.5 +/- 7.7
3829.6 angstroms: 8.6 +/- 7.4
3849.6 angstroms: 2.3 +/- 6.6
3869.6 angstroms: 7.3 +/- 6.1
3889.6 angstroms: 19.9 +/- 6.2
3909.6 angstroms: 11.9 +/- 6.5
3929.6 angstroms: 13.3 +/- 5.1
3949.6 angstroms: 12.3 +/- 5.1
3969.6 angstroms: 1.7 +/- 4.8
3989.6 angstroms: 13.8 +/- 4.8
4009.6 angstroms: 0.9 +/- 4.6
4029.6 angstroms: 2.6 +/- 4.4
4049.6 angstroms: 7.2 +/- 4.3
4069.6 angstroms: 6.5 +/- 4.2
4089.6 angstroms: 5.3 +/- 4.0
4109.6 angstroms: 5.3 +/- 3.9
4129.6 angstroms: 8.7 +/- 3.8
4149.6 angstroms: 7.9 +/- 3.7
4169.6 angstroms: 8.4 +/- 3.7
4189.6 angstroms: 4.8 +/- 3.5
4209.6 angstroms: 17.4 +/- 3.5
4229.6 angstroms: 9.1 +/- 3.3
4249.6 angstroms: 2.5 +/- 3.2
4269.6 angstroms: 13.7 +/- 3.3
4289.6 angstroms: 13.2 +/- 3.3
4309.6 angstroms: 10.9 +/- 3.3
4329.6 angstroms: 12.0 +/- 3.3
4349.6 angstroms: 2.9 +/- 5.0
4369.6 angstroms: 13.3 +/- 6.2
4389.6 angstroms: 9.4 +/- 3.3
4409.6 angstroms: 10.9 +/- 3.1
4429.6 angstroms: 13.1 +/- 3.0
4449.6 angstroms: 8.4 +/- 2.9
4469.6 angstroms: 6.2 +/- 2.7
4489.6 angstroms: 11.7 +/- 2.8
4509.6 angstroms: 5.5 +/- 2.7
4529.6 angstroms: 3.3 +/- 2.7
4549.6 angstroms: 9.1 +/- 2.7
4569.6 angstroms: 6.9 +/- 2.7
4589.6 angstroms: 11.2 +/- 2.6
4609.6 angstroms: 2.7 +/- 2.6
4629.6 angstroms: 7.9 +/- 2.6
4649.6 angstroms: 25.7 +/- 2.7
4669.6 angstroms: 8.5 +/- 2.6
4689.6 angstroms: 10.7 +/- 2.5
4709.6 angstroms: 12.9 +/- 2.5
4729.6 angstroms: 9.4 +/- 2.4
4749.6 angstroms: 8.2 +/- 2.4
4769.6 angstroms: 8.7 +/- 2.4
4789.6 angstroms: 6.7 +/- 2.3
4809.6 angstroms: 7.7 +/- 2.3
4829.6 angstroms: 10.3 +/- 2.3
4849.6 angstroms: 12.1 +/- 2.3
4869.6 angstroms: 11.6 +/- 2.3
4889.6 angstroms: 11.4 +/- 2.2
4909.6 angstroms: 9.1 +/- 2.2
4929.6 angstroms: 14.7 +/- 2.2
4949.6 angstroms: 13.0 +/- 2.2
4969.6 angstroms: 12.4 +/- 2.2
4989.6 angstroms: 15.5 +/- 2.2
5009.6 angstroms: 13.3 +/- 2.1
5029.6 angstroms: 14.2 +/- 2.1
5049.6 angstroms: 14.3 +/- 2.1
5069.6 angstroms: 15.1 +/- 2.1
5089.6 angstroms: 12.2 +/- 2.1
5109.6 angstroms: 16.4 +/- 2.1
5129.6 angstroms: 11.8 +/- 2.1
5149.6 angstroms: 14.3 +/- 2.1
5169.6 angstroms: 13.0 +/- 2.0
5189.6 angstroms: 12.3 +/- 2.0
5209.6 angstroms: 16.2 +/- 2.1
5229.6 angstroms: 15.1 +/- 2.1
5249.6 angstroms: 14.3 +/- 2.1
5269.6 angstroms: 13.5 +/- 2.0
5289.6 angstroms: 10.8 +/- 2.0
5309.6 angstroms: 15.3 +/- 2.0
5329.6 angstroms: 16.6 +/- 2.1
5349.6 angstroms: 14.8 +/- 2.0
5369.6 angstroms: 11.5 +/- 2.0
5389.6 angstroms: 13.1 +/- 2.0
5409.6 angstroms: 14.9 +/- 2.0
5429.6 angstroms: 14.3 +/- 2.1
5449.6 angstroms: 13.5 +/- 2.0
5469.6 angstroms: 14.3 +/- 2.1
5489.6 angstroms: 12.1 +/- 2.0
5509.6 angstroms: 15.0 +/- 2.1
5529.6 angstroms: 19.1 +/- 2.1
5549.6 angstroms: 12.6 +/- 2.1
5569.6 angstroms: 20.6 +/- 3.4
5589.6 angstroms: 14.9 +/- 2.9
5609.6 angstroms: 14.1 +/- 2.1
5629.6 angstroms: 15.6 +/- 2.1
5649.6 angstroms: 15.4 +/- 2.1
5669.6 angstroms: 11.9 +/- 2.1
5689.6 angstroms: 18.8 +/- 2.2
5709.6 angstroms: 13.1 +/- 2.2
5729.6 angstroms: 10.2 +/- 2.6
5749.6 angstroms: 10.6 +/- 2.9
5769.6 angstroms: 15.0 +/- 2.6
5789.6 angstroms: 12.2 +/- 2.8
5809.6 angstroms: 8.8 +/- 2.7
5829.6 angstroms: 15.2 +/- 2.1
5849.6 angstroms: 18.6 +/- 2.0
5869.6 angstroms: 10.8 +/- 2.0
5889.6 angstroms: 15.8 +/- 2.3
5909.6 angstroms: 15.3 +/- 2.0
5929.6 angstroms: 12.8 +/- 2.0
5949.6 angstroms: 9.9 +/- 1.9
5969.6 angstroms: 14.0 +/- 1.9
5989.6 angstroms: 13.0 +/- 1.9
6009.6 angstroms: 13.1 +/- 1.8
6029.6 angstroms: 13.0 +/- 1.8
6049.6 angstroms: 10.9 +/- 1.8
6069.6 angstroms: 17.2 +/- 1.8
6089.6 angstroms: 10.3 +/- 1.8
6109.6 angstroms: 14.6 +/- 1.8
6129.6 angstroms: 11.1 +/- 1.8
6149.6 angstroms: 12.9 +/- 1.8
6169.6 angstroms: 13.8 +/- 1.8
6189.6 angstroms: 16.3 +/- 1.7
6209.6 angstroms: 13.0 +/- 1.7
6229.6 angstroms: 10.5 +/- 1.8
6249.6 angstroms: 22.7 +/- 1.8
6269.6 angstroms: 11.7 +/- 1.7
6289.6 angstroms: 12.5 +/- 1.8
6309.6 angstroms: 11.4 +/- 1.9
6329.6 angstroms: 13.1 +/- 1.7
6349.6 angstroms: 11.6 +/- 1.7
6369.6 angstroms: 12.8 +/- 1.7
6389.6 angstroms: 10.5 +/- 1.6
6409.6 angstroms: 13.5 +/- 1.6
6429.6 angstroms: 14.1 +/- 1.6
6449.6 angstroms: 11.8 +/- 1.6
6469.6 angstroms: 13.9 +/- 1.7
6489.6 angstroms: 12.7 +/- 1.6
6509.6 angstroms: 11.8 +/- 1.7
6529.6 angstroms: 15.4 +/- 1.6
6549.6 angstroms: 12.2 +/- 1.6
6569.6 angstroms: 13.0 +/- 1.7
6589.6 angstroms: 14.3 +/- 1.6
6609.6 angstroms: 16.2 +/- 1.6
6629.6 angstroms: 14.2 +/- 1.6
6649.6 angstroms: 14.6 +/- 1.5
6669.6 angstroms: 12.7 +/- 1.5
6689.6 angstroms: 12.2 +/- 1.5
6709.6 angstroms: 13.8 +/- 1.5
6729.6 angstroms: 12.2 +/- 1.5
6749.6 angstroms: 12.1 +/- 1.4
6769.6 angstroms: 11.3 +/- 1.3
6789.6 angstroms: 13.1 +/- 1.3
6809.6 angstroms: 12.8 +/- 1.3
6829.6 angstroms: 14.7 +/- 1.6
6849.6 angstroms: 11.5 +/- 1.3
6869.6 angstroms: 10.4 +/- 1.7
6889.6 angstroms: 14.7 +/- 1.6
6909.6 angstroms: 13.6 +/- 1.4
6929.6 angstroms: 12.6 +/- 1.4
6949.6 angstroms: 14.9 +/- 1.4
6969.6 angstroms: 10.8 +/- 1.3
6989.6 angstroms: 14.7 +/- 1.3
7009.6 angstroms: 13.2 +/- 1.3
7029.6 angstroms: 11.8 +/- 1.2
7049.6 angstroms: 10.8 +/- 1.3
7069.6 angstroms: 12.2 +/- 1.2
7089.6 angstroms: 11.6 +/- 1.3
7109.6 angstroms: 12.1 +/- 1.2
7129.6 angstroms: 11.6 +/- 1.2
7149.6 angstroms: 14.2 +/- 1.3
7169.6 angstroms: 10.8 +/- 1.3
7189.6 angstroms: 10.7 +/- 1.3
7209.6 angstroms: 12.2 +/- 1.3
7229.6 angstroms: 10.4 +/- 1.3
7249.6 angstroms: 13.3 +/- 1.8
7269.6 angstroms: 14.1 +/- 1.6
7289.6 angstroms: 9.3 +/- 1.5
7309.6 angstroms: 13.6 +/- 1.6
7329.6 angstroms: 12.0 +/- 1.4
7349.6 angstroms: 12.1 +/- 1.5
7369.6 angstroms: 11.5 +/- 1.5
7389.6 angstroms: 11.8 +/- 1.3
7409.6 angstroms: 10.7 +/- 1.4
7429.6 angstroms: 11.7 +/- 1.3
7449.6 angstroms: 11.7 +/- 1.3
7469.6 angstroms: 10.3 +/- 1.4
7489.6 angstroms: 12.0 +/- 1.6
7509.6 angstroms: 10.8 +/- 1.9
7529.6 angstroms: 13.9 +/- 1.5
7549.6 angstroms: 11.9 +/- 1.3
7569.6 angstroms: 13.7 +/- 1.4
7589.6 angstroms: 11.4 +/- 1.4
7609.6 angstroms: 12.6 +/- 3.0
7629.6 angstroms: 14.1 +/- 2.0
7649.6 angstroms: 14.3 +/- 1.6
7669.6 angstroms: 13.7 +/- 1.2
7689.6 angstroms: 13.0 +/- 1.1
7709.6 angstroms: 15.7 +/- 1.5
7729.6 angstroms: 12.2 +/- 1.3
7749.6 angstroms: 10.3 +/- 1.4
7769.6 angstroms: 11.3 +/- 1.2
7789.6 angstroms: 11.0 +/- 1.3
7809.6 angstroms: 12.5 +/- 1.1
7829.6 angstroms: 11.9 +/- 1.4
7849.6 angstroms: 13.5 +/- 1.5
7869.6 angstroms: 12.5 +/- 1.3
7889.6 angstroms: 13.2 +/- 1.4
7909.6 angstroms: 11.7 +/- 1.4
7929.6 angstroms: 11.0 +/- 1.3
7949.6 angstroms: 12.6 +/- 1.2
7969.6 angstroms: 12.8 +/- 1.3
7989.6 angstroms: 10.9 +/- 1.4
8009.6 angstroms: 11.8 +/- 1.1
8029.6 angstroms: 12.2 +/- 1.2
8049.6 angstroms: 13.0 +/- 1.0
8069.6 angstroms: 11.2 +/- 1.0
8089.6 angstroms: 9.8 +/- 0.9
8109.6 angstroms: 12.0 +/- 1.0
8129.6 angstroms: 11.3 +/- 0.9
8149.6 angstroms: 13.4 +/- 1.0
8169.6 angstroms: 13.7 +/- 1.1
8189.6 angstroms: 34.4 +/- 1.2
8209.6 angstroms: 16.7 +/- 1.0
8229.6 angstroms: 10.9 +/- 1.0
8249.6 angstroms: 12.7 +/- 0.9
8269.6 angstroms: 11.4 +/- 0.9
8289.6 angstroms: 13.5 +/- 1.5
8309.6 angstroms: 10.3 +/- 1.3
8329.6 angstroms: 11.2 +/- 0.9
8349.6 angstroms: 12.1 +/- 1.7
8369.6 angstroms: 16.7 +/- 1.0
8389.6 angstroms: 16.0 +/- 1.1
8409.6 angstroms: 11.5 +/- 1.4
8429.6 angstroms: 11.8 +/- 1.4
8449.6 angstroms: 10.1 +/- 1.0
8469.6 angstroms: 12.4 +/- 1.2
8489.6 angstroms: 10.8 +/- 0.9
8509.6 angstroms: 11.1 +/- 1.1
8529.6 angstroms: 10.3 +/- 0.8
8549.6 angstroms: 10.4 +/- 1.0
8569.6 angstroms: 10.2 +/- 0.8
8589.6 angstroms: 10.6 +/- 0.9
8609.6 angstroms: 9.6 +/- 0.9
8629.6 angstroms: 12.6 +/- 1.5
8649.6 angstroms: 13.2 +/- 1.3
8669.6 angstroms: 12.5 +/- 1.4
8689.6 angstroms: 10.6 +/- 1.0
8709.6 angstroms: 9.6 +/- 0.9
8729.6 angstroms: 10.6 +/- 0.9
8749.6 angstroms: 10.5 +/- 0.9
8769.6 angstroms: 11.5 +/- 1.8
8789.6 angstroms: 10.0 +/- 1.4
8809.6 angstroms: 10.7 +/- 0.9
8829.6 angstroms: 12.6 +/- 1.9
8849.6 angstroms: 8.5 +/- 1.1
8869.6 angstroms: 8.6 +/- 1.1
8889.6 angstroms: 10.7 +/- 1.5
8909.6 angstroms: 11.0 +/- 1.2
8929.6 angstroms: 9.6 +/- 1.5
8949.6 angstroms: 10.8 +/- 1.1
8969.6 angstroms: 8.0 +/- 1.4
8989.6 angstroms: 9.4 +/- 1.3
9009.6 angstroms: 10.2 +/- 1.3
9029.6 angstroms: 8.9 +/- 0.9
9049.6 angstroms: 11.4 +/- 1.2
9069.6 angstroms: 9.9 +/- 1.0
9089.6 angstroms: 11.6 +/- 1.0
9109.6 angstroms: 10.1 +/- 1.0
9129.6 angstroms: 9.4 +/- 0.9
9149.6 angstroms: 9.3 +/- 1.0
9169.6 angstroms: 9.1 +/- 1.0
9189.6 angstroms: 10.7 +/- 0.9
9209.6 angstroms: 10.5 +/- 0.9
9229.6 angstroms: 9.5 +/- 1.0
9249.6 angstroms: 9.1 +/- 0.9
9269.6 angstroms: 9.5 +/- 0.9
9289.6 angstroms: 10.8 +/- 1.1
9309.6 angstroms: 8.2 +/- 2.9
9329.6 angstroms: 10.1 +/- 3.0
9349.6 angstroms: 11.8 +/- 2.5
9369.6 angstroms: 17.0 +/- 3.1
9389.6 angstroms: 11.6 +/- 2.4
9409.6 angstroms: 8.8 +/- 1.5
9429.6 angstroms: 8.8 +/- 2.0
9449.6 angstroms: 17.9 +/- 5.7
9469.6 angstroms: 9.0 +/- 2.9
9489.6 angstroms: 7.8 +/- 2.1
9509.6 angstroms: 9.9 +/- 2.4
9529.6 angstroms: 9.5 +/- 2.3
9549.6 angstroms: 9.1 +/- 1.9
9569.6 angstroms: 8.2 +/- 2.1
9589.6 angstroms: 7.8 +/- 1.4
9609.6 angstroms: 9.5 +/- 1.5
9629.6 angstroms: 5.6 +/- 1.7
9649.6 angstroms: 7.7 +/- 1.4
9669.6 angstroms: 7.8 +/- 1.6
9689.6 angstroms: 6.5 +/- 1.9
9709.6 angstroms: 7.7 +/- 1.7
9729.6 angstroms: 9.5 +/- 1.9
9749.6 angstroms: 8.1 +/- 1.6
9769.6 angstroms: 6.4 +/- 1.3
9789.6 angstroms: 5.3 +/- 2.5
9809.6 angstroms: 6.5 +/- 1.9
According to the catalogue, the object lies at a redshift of 0.247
